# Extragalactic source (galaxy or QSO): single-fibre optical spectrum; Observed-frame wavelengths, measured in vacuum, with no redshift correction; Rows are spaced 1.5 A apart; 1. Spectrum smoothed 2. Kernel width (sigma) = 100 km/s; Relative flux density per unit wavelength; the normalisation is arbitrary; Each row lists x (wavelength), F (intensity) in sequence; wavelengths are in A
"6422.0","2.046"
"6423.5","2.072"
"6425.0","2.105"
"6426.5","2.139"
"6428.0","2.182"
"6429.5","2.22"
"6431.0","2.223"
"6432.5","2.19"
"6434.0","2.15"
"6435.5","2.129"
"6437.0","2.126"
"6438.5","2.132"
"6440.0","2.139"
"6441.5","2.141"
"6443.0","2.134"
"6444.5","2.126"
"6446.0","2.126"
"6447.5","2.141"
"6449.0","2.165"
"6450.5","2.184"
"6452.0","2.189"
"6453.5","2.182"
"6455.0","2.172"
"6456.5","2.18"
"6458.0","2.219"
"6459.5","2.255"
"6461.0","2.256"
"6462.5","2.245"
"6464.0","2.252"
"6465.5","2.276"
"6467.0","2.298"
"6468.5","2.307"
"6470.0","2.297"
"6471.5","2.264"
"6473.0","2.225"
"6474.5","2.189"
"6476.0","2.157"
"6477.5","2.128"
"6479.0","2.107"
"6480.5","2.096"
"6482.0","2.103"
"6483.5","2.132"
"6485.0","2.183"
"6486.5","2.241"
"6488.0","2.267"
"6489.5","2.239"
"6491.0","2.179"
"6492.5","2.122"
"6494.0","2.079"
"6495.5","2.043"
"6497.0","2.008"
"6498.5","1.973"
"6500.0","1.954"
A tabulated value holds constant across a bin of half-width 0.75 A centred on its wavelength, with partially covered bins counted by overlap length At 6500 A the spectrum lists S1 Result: 1.954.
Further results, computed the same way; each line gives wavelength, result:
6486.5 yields 2.241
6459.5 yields 2.255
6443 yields 2.134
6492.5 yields 2.122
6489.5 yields 2.239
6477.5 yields 2.128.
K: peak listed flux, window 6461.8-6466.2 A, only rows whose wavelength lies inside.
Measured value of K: 2.276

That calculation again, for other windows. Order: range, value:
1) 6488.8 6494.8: 2.239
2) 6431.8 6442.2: 2.19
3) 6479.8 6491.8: 2.267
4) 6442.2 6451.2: 2.184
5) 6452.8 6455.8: 2.182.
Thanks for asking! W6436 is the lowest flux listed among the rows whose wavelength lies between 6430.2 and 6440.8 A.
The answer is 2.126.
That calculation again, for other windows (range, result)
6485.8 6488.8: 2.241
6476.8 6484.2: 2.096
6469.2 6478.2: 2.128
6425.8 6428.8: 2.139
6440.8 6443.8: 2.134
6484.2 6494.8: 2.079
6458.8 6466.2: 2.245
